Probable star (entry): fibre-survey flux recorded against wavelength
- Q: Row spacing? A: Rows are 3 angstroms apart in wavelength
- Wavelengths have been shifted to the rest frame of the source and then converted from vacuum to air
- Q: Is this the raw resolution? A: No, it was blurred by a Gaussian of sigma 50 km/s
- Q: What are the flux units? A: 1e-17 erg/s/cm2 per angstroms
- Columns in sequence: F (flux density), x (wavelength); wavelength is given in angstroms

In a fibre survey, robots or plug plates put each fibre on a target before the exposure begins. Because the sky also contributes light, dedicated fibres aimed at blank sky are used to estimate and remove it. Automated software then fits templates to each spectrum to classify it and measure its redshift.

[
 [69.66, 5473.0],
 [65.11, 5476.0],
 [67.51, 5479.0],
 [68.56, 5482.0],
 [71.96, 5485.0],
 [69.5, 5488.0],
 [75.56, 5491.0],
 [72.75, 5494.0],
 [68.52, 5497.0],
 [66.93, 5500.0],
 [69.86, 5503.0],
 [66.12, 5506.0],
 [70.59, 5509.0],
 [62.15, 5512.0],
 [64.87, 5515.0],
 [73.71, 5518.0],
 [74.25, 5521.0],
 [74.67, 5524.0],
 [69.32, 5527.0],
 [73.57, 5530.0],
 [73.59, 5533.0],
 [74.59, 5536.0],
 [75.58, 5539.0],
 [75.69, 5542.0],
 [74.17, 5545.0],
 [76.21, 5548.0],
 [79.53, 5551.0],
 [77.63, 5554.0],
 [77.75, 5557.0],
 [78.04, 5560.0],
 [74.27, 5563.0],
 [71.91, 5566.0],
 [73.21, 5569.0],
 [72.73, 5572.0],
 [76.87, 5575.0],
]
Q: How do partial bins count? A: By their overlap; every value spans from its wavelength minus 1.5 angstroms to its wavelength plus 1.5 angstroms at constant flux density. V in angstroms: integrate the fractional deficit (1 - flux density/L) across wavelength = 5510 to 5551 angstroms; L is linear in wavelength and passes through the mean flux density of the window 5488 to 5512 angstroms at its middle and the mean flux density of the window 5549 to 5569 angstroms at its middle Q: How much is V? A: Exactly 0.18 angstroms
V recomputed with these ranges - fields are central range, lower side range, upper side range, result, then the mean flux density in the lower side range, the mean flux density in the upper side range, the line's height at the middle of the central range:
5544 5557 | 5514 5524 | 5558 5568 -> -0.55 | 71.8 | 74.8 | 74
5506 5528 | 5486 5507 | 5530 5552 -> 0.86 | 70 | 75.4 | 72.5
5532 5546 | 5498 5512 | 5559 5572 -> -0.69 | 67.7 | 74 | 71.3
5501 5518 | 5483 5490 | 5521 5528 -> 1.10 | 70.9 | 72.7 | 72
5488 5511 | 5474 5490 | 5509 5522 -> -0.36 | 68.8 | 68.7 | 68.8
